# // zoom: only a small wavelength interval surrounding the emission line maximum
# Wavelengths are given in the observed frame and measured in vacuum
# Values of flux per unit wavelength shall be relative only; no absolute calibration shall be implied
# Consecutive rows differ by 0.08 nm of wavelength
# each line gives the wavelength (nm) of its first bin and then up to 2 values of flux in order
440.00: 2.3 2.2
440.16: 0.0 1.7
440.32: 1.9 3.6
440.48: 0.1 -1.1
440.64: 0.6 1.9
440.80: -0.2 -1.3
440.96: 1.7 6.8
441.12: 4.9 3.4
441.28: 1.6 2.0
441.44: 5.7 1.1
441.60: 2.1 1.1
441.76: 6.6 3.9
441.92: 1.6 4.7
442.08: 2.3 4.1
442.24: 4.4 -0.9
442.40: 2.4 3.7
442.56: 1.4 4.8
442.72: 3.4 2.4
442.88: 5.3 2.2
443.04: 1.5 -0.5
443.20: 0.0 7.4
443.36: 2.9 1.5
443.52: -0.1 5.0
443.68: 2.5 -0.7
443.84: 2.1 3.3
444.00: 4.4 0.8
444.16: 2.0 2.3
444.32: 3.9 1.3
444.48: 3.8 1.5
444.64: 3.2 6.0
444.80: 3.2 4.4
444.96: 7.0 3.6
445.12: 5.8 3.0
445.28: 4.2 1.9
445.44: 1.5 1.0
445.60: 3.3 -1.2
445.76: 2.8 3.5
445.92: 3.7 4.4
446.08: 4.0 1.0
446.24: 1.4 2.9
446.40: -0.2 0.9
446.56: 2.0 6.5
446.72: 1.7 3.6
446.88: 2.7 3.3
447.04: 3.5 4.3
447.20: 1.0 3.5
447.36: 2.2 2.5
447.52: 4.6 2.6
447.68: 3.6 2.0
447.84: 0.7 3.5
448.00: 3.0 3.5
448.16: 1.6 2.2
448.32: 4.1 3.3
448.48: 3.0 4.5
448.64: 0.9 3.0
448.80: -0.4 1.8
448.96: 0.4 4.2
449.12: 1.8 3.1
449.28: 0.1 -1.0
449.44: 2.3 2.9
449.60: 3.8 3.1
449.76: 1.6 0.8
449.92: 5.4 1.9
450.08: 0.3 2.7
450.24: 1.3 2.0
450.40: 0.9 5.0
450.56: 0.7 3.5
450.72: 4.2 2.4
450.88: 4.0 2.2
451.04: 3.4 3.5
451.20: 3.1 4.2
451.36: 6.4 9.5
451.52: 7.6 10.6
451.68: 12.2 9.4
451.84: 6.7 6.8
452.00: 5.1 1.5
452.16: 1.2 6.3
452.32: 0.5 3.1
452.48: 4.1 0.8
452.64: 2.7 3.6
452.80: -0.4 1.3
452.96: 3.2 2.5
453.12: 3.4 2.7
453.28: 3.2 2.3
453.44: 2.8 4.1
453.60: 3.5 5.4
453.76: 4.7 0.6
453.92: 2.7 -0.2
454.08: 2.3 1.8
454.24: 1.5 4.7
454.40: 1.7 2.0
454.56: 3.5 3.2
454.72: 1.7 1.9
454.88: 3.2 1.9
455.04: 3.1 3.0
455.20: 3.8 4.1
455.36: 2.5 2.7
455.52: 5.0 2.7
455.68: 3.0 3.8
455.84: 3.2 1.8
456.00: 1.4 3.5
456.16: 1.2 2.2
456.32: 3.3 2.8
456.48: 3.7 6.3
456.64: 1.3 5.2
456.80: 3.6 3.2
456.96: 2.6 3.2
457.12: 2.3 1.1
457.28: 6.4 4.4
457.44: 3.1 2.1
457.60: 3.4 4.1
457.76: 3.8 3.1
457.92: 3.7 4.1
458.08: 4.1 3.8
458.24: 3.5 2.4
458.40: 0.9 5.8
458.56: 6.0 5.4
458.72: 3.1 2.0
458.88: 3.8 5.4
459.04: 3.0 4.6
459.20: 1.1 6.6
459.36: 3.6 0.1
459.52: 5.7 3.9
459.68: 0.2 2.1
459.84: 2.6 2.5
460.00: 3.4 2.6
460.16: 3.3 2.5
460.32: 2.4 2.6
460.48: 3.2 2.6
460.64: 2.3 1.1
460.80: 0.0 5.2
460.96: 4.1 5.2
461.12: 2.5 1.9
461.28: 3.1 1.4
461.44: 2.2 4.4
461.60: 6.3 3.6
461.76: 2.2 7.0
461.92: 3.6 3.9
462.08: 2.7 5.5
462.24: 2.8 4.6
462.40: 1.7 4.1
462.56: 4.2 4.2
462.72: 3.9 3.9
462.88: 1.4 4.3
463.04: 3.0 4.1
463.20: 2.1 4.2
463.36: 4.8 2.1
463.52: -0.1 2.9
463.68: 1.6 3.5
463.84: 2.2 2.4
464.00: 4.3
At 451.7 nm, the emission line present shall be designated [O II]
